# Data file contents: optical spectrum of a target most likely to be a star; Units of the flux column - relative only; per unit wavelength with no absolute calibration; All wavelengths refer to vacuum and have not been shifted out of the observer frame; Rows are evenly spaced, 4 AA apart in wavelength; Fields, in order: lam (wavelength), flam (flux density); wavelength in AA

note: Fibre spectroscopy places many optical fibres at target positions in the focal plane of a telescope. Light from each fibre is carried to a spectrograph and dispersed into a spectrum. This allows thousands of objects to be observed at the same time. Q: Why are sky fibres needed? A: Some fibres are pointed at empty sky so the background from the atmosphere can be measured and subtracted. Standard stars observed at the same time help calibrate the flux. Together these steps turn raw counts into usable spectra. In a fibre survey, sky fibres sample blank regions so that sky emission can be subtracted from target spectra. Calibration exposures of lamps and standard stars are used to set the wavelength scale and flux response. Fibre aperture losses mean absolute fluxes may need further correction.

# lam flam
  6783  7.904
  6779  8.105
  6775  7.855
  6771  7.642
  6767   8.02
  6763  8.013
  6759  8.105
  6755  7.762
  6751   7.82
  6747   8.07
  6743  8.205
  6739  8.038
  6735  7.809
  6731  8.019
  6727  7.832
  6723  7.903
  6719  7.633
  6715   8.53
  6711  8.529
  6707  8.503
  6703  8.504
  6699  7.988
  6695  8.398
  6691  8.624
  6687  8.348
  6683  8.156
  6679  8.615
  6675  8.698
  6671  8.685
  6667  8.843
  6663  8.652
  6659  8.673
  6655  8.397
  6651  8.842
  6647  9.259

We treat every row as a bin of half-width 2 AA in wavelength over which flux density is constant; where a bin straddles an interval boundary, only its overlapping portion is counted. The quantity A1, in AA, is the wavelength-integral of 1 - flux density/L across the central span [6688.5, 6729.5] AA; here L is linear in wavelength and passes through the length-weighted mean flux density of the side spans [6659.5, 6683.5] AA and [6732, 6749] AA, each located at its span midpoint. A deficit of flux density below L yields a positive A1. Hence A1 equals 0.3 AA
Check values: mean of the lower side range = 8.64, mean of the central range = 8.24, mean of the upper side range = 8.03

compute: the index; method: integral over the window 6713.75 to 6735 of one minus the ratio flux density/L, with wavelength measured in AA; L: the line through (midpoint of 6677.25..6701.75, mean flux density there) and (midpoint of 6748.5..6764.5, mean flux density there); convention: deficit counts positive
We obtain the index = 0.5 AA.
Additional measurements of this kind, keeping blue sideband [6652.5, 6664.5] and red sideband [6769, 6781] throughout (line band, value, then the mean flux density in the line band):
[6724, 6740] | 0.4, 7.92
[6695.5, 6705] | 0.1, 8.27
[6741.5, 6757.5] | 0.1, 7.96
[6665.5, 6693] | -0.3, 8.56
